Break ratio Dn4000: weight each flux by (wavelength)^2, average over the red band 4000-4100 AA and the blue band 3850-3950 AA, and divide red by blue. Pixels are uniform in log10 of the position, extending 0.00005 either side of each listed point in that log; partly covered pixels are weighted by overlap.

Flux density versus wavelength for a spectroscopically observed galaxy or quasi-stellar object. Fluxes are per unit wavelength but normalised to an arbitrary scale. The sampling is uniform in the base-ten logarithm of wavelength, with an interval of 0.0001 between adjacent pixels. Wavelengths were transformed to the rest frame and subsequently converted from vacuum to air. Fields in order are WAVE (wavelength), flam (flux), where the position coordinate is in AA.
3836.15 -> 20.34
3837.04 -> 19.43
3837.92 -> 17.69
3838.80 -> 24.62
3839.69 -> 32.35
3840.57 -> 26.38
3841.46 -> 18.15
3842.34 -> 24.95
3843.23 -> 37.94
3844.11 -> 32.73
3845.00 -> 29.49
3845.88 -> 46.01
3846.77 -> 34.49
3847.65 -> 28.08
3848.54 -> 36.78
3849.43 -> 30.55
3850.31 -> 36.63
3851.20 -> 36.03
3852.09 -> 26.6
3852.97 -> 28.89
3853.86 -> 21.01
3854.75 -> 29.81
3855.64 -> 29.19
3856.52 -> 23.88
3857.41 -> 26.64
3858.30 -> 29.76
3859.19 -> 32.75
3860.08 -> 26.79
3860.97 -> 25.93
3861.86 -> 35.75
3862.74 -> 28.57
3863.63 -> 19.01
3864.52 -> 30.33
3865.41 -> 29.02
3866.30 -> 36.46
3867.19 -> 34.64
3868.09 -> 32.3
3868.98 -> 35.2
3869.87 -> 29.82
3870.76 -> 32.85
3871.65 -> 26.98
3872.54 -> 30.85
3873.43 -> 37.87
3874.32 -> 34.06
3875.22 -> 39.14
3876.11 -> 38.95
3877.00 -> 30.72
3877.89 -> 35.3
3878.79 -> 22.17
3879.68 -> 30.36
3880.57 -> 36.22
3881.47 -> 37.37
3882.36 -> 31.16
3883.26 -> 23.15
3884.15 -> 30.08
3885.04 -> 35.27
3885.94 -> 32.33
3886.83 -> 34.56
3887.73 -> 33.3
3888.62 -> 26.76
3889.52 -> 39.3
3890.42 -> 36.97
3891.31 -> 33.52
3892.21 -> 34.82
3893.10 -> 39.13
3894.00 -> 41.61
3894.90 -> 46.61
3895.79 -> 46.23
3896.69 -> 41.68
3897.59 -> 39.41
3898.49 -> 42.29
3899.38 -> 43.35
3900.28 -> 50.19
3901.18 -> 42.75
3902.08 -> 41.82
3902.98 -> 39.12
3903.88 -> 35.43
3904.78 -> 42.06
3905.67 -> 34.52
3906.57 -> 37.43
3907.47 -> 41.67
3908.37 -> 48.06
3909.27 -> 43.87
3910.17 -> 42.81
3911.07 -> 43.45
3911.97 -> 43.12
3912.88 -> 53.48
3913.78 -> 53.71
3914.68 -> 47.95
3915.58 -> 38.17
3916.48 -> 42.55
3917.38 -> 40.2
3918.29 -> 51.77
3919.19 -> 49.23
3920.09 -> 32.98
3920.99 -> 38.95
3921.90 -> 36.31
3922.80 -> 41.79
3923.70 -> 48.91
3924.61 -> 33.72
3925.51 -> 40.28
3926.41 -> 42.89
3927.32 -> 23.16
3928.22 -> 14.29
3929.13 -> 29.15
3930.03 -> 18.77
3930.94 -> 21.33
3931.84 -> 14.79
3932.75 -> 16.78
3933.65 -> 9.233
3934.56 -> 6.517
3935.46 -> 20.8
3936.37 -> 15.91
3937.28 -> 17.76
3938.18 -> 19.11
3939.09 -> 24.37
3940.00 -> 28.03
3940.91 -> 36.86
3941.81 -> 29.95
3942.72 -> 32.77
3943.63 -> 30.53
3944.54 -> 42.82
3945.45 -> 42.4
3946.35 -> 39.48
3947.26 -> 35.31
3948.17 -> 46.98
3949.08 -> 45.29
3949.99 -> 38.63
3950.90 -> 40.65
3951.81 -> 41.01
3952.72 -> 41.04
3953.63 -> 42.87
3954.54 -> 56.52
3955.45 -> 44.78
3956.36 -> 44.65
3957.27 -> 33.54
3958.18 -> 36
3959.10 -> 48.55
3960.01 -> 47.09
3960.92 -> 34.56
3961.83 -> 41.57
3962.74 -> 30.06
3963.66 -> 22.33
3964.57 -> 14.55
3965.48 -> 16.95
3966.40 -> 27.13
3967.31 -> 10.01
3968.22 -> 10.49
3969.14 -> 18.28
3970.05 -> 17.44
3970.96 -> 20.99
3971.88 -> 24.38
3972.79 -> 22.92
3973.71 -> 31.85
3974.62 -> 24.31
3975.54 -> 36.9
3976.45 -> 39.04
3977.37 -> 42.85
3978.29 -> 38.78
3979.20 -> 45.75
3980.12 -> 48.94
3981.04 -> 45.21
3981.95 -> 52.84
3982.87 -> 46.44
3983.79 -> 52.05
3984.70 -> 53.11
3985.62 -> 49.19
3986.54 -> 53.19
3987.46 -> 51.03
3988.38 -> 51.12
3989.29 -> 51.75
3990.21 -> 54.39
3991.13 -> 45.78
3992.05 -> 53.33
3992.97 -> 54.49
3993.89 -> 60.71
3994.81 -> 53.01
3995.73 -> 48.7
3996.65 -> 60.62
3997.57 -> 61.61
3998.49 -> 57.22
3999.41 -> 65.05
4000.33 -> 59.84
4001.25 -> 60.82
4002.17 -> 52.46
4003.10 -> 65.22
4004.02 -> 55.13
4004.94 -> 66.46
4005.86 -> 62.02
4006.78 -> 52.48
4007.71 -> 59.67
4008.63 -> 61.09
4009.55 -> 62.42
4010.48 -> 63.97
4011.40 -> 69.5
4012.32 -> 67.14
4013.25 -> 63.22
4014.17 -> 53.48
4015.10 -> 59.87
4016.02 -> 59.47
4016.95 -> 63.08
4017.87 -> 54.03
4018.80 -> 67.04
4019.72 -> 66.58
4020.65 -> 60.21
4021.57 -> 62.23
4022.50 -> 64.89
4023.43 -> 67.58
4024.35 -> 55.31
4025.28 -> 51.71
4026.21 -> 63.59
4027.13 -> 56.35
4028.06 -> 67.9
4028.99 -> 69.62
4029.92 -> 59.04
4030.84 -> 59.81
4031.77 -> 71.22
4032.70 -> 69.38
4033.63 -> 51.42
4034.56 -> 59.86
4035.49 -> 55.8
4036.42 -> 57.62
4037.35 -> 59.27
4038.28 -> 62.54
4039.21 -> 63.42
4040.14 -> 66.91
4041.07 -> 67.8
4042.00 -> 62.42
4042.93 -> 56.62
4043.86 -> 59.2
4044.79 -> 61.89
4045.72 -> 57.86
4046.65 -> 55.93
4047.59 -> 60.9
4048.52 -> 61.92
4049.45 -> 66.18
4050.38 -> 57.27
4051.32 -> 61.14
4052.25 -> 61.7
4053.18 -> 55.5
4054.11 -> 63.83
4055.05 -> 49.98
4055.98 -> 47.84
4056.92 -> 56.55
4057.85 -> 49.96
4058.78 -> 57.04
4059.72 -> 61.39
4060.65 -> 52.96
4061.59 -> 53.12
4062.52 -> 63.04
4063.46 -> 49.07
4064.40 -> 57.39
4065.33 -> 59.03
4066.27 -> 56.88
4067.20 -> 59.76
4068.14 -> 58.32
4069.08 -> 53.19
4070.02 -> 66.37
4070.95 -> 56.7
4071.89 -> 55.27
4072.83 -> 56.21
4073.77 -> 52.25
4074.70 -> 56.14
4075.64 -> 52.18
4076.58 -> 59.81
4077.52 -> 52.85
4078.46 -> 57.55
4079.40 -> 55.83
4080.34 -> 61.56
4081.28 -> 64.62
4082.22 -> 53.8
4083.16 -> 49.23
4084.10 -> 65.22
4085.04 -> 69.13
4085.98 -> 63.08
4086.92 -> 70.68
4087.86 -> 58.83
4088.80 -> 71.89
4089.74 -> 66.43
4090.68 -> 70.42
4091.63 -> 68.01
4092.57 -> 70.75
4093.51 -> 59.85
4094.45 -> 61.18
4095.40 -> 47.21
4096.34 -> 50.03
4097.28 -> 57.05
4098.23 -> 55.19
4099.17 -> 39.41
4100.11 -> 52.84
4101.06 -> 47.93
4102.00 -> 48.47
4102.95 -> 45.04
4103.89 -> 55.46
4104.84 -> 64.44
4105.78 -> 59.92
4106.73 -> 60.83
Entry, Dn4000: 1.9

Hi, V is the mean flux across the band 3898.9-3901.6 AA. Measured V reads 45.5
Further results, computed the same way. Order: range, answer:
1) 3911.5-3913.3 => 47.9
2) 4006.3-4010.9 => 59.8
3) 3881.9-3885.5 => 30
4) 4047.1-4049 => 61.3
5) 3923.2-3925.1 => 41.3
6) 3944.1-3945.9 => 42.7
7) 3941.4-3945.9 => 35.7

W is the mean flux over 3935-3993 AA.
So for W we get 36.7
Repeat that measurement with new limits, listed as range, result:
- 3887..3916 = 41.3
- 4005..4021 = 61.6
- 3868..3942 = 34.8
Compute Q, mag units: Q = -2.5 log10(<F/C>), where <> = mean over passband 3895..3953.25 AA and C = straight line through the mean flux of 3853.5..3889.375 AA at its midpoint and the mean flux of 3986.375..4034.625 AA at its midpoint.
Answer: 0.14 mag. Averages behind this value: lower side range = 31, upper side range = 59.6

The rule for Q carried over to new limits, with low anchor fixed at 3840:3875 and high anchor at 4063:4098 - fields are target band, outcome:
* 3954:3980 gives 0.37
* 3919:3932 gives 0.21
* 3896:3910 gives -0.14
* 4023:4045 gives -0.16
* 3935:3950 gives 0.29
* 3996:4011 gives -0.22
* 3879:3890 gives 0.06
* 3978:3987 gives -0.05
